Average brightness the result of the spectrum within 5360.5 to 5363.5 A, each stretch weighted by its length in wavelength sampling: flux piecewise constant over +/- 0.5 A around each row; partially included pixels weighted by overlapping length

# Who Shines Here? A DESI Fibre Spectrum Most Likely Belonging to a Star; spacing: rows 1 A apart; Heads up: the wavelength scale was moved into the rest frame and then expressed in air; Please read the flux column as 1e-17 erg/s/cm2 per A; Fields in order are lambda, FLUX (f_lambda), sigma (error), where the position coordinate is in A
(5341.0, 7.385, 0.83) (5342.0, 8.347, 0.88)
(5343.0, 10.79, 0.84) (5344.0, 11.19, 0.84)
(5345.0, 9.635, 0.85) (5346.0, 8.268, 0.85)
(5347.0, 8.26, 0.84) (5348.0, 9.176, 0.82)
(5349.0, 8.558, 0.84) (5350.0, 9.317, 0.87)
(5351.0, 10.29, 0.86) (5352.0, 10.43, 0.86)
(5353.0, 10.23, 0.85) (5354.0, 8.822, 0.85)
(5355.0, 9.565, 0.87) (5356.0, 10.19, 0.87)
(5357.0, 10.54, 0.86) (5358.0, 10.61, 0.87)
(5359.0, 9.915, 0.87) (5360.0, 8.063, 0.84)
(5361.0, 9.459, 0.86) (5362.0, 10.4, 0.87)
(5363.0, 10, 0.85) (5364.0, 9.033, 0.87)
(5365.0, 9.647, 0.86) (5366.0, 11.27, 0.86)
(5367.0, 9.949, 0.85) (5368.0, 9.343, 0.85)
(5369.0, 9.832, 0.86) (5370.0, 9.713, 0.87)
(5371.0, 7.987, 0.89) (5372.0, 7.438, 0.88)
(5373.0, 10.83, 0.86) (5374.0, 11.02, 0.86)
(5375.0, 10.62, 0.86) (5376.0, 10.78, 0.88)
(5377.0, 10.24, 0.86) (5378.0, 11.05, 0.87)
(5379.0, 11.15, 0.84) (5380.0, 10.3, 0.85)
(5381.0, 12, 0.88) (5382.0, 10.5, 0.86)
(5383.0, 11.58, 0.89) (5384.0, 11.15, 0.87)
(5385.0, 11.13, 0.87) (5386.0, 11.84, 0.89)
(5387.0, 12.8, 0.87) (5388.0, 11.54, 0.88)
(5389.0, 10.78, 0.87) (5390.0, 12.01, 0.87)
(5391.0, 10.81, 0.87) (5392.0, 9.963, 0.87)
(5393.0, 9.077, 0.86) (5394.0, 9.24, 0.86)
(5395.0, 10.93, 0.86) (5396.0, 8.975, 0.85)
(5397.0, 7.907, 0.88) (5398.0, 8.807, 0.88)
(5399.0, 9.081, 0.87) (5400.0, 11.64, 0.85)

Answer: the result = 9.95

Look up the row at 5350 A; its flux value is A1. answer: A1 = 9.317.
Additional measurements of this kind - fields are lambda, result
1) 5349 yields 8.558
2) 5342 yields 8.347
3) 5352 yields 10.43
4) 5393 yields 9.077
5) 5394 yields 9.24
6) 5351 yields 10.29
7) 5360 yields 8.063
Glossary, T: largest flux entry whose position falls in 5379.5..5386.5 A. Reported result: 12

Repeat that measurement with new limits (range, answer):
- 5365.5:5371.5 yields 11.27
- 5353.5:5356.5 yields 10.19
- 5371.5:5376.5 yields 11.02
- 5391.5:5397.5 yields 10.93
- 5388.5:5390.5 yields 12.01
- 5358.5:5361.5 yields 9.915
